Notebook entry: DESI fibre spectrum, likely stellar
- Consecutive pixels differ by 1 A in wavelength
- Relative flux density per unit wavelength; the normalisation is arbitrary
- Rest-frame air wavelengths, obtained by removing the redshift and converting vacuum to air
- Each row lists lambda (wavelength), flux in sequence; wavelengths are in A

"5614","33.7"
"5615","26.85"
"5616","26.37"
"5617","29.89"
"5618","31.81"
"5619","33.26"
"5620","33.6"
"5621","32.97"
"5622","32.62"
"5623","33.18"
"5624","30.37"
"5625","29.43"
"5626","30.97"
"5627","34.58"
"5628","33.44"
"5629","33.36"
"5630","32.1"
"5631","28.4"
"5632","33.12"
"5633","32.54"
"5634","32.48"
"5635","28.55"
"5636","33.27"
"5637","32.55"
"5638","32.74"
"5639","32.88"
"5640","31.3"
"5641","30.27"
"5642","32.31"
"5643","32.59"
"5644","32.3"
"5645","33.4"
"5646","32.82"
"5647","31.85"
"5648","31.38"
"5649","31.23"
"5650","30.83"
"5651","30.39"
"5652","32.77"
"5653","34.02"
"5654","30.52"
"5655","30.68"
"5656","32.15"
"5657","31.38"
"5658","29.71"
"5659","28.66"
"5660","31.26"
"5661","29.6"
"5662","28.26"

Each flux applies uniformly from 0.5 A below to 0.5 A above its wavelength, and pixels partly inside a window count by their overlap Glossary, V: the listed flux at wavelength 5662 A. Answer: 28.26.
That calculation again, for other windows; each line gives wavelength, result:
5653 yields 34.02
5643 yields 32.59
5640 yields 31.3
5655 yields 30.68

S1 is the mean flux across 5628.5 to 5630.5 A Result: 32.7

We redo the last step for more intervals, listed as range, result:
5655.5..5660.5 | 30.6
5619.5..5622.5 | 33.1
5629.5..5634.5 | 31.7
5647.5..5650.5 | 31.1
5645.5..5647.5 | 32.3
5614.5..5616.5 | 26.6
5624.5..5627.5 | 31.7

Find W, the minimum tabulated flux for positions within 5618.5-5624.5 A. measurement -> 30.37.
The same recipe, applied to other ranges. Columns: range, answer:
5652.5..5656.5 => 30.52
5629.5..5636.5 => 28.4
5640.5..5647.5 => 30.27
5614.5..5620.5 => 26.37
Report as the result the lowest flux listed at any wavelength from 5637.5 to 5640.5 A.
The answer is 31.3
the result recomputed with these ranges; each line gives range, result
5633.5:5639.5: 28.55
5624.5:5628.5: 29.43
